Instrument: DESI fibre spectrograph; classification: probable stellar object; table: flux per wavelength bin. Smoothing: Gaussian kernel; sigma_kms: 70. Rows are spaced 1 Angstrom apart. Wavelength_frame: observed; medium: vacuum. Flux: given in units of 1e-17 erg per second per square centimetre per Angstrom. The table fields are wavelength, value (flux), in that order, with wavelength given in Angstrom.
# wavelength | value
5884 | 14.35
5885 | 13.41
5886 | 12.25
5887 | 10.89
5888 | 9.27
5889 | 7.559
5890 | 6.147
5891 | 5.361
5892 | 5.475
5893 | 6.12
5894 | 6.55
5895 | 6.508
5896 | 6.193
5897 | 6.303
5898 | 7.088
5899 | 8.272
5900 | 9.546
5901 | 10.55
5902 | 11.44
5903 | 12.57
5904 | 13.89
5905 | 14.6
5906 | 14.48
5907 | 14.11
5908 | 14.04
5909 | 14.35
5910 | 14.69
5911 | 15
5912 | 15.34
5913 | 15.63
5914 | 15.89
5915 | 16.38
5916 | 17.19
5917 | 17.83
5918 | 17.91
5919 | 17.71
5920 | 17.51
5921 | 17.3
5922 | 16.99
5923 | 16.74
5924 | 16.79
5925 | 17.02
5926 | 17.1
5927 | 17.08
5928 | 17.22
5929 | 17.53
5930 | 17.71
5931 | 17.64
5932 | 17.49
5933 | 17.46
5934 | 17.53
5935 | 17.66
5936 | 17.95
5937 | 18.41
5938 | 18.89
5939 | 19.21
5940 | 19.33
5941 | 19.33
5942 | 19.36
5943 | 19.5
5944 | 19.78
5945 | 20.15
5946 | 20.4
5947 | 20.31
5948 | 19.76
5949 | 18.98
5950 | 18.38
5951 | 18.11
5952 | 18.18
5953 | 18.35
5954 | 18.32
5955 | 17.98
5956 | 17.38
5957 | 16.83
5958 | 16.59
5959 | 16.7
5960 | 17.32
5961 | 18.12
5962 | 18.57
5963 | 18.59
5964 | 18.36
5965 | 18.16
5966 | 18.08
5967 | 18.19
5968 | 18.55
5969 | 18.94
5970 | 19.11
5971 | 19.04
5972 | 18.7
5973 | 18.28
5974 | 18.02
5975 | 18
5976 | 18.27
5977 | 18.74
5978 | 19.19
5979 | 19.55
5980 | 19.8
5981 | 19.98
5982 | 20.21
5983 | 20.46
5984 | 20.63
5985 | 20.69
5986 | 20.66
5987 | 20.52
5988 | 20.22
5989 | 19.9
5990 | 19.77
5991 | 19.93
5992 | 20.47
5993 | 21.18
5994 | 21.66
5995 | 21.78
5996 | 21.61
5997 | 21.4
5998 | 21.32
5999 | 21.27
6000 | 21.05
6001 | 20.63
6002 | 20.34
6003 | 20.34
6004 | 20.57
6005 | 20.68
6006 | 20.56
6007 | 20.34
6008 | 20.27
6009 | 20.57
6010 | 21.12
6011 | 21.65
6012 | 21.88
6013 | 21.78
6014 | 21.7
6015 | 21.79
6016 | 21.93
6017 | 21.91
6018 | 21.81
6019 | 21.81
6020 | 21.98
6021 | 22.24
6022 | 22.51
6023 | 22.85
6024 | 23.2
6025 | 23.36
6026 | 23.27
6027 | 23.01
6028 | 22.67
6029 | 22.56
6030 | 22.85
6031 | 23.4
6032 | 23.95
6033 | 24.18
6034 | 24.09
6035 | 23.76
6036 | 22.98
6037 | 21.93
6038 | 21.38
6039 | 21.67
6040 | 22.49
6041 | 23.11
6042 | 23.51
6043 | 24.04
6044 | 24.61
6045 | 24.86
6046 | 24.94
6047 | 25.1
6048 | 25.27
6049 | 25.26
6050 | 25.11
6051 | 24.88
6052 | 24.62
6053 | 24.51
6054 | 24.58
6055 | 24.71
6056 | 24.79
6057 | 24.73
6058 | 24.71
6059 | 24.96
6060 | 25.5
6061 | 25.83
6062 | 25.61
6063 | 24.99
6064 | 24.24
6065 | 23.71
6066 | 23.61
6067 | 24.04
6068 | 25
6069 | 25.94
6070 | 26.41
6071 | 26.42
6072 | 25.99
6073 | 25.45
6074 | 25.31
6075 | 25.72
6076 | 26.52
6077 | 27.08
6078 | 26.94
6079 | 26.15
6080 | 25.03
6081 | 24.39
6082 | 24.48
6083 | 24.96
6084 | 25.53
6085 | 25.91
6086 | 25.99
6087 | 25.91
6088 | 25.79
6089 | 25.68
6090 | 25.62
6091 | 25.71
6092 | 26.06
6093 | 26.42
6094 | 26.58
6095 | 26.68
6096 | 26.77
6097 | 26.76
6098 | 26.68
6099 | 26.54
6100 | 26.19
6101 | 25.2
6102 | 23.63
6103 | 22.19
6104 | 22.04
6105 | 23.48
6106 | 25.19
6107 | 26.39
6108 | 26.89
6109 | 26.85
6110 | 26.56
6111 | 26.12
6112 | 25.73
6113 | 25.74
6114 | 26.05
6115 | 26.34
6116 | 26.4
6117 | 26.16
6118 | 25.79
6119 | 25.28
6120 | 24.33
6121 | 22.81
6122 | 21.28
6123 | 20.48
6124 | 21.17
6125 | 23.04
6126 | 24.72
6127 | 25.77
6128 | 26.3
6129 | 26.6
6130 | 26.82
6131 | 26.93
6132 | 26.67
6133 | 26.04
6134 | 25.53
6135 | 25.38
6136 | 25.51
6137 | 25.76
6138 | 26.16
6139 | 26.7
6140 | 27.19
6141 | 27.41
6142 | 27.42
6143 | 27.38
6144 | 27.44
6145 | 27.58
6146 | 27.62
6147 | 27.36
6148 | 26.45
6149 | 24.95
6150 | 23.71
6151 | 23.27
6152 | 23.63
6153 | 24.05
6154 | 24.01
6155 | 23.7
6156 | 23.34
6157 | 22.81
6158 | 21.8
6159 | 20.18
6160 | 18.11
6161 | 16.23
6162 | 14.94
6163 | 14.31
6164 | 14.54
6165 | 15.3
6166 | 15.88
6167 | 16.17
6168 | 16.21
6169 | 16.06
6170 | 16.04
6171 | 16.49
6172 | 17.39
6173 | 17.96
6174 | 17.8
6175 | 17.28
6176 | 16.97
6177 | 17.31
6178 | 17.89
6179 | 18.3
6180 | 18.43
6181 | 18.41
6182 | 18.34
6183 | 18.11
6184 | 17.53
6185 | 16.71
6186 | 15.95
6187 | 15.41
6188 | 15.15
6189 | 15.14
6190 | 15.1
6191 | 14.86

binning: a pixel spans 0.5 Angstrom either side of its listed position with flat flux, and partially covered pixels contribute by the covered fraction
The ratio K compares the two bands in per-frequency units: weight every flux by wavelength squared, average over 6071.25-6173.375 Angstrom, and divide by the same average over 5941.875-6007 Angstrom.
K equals 1.30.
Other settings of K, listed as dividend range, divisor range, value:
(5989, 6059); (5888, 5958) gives 1.53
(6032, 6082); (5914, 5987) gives 1.39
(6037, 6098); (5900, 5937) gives 1.65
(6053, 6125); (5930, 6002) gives 1.37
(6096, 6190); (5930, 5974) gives 1.29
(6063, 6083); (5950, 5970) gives 1.46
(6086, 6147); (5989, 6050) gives 1.19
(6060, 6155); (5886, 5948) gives 1.85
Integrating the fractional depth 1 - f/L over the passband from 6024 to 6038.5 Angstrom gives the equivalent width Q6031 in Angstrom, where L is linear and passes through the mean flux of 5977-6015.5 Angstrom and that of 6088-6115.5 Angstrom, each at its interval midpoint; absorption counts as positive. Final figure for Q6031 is -0.5 Angstrom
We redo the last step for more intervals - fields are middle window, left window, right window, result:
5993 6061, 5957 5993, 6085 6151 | -4.21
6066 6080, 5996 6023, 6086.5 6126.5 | -1.15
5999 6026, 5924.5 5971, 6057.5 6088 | 0.58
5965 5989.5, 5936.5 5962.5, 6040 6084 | 1.11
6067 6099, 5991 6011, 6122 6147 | -2.65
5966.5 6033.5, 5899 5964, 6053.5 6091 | 0.53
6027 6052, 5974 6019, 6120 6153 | -1.80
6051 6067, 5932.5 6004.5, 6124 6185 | -3.30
